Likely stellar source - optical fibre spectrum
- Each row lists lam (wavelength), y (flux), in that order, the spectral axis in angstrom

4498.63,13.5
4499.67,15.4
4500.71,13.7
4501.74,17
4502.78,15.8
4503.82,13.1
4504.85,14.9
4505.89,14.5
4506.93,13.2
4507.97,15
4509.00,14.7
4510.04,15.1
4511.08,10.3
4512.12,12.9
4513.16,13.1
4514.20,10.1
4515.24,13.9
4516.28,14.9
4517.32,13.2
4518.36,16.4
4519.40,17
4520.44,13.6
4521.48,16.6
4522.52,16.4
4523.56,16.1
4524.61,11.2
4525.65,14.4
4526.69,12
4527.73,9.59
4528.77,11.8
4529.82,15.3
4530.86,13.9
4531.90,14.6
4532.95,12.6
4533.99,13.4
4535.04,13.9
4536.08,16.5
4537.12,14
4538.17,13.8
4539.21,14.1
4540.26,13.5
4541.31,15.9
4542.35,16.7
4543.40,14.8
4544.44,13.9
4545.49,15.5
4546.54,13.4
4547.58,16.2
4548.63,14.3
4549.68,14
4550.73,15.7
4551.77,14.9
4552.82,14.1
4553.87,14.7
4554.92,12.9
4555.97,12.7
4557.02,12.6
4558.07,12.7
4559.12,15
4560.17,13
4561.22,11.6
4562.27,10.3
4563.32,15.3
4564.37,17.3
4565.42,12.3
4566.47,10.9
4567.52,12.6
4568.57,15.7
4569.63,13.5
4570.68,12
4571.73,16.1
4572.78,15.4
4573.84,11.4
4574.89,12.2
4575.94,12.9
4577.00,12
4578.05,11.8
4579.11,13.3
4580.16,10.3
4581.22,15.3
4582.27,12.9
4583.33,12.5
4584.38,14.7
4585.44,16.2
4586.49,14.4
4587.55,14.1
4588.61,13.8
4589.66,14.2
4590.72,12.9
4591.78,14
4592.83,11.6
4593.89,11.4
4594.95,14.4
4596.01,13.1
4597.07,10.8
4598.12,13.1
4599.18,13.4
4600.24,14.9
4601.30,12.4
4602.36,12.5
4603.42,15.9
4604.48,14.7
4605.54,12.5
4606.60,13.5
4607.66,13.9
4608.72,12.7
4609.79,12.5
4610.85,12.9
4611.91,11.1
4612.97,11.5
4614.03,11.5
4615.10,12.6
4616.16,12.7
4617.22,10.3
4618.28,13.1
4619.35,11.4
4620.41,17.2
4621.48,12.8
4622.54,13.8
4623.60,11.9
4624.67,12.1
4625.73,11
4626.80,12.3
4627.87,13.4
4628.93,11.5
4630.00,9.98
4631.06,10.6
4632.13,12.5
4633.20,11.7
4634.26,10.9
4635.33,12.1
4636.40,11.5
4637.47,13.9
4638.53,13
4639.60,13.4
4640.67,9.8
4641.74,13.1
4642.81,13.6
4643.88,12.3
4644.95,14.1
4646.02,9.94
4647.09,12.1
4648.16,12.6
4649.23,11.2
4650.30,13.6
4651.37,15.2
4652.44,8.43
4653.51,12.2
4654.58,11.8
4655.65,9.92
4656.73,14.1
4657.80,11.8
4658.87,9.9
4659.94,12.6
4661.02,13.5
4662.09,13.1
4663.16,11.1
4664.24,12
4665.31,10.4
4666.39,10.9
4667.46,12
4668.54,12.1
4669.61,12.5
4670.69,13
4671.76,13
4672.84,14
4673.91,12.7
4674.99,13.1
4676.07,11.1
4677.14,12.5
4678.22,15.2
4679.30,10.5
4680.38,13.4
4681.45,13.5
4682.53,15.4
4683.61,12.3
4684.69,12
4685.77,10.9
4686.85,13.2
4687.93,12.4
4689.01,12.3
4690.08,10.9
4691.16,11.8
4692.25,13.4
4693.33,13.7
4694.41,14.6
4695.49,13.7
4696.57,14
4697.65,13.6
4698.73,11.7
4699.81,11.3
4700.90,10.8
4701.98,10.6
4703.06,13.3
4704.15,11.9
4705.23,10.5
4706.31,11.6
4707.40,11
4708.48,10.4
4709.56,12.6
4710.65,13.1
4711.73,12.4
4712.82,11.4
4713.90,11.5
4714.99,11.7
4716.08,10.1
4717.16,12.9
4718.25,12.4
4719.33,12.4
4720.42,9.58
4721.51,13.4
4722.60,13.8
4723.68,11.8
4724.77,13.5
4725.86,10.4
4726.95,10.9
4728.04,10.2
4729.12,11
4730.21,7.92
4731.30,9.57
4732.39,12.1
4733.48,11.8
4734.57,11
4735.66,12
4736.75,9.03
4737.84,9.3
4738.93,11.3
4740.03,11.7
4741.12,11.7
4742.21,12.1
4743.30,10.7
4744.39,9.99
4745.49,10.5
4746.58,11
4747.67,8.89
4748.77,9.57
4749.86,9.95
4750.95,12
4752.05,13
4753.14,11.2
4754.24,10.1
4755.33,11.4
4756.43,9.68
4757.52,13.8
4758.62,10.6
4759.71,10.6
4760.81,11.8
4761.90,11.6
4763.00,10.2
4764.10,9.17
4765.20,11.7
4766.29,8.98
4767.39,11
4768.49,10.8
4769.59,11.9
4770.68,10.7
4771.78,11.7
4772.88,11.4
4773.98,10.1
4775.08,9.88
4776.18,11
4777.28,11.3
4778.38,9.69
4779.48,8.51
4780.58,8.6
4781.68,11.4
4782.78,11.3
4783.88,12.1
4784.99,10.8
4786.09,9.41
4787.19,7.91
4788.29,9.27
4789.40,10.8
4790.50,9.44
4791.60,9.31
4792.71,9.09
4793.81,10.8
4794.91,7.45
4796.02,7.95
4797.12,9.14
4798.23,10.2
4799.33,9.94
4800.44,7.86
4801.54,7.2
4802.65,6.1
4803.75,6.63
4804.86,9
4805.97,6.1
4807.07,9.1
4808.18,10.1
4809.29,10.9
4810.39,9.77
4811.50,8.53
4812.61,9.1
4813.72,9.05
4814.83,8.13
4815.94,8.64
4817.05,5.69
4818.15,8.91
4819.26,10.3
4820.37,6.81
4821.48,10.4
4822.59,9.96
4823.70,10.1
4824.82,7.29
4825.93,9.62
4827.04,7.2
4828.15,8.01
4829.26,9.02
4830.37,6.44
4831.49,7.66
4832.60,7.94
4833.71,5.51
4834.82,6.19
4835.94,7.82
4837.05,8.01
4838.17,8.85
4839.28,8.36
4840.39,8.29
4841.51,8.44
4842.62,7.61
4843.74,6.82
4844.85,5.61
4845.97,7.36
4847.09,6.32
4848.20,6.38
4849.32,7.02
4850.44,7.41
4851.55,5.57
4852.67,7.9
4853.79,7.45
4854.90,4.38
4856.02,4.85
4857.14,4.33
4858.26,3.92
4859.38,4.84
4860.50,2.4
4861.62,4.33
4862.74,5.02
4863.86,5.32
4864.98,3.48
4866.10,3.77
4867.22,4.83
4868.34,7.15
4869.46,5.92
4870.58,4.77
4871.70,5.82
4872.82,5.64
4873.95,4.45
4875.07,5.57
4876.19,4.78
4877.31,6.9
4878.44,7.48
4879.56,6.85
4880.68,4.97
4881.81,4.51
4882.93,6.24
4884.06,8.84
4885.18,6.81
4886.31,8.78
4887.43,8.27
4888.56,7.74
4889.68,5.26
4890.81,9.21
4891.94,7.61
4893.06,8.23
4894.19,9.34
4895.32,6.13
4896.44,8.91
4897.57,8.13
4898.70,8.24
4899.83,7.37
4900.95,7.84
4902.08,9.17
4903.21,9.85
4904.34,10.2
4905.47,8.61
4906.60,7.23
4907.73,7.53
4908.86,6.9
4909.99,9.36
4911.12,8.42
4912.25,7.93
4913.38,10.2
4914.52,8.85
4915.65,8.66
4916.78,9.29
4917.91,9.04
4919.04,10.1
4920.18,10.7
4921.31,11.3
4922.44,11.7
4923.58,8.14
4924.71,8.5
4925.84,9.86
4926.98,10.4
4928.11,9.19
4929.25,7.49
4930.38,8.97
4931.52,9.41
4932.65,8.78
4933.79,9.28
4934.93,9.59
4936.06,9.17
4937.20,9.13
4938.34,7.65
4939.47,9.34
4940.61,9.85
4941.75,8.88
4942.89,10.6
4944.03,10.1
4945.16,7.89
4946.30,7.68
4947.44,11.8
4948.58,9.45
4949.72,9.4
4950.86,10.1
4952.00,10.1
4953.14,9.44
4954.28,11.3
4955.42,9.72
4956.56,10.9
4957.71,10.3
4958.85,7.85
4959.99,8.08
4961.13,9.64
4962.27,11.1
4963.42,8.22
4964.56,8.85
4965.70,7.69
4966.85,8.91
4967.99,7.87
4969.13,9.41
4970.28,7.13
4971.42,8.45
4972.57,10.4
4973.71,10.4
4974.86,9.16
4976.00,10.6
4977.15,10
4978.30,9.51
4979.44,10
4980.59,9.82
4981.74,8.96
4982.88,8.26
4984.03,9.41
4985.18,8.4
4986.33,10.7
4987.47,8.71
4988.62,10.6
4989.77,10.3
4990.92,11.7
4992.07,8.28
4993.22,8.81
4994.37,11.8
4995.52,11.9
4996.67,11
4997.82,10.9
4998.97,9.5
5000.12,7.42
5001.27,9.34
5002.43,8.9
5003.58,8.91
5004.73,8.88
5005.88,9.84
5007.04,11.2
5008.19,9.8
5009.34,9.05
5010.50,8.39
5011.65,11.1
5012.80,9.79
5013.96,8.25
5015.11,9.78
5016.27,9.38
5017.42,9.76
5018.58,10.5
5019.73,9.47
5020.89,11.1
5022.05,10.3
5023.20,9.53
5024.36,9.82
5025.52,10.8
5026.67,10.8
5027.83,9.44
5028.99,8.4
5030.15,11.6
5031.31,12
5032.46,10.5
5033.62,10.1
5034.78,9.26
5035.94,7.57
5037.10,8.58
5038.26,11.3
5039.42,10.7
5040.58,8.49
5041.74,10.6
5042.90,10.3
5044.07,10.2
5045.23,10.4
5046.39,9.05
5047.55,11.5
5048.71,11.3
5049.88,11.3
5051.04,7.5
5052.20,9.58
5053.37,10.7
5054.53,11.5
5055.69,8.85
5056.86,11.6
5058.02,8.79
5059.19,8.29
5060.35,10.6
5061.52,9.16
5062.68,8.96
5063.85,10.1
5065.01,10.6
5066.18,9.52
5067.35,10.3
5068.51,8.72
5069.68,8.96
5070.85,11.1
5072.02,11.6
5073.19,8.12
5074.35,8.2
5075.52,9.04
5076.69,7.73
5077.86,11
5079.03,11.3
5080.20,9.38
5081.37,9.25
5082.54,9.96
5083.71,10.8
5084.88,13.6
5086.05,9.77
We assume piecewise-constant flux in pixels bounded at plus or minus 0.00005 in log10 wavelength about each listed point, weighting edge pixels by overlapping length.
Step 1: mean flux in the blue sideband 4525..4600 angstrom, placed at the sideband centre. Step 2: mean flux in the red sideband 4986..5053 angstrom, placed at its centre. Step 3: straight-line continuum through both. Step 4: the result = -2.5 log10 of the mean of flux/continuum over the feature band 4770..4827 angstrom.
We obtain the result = 0.25 mag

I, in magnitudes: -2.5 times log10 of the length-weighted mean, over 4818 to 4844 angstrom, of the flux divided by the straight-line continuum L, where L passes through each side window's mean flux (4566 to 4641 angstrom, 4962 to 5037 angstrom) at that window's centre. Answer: 0.33 mag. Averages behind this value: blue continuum 12.8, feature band 8.15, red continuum 9.65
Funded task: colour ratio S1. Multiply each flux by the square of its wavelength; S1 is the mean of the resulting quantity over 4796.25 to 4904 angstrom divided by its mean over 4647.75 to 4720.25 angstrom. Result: 0.64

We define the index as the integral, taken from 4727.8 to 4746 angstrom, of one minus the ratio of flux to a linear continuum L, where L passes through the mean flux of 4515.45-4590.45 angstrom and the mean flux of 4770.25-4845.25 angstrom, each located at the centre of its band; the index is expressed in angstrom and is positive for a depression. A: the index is -0.8 angstrom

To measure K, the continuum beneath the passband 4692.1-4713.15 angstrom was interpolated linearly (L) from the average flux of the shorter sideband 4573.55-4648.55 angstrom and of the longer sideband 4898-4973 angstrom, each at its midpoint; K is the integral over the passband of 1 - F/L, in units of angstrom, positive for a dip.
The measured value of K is -1.0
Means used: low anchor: 12.7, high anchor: 9.16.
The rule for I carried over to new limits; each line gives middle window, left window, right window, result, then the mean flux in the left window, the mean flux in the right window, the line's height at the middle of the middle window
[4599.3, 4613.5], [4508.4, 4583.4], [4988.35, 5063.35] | 0.01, 13.8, 9.92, 13.3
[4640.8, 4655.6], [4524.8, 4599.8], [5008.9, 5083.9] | 0.07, 13.6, 9.87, 12.9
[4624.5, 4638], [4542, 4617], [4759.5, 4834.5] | 0.06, 13.4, 9.3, 12.4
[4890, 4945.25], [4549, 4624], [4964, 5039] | 0.16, 13.2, 9.67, 10.4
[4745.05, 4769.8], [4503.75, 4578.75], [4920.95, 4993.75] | 0.07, 13.8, 9.41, 11.5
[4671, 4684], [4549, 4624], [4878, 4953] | -0.09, 13.2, 8.69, 12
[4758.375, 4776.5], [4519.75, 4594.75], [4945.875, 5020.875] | 0.09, 13.7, 9.59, 11.7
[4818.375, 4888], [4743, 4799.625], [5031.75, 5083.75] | 0.46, 10.4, 9.83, 10.2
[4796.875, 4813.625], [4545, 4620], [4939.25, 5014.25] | 0.28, 13.3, 9.55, 11.2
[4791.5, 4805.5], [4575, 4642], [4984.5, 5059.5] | 0.33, 12.8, 9.91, 11.5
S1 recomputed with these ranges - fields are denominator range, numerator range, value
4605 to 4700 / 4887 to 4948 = 0.80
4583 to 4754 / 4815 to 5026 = 0.77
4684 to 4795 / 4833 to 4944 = 0.72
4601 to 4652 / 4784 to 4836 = 0.74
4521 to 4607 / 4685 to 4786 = 0.89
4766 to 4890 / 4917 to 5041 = 1.31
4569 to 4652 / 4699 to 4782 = 0.91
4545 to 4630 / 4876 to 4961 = 0.76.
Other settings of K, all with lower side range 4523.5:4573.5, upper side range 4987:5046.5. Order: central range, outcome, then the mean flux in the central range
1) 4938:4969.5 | 3.2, 9.38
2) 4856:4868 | 7.4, 4.31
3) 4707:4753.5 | 4.1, 11.2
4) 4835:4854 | 6.7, 7.34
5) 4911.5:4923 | 1.0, 9.76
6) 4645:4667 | 1.8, 11.9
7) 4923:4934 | 1.7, 8.99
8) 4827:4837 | 3.6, 7.35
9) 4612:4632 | 1.6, 12.2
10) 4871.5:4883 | 5.6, 5.72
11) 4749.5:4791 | 4.6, 10.7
